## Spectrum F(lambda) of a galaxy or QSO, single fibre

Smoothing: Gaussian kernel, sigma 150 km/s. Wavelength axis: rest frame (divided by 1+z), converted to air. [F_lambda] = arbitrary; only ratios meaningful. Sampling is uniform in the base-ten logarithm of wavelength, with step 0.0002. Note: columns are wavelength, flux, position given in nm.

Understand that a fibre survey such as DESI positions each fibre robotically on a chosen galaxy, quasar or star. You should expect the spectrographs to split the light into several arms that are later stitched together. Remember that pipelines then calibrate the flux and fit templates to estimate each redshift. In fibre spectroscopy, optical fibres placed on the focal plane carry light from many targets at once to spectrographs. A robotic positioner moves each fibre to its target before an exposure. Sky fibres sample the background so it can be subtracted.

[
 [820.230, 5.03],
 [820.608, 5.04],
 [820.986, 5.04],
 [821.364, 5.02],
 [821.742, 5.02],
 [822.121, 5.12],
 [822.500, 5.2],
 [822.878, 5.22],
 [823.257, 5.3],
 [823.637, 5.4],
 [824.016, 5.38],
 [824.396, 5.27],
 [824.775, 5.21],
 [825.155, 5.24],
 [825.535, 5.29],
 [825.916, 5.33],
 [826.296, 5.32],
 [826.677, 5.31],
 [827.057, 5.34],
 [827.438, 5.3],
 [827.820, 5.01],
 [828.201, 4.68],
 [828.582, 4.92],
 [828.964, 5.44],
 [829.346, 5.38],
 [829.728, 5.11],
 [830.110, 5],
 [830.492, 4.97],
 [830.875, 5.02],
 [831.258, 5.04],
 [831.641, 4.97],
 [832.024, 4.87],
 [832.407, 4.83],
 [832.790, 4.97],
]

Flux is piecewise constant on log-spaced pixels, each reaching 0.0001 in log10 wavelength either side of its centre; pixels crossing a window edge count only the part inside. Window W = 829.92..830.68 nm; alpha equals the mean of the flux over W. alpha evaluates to 4.99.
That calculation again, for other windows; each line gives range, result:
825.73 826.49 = 5.33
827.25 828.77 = 4.98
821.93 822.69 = 5.16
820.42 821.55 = 5.03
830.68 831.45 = 5.02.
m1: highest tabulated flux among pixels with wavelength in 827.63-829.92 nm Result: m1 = 5.44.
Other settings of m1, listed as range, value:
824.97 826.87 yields 5.33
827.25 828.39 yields 5.3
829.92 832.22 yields 5.04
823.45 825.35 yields 5.4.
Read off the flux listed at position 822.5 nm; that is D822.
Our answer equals 5.2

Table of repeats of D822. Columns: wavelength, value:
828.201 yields 4.68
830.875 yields 5.02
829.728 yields 5.11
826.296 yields 5.32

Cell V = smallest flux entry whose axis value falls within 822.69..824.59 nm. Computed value 5.22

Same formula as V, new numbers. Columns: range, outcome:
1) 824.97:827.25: 5.24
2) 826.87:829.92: 4.68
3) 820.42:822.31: 5.02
